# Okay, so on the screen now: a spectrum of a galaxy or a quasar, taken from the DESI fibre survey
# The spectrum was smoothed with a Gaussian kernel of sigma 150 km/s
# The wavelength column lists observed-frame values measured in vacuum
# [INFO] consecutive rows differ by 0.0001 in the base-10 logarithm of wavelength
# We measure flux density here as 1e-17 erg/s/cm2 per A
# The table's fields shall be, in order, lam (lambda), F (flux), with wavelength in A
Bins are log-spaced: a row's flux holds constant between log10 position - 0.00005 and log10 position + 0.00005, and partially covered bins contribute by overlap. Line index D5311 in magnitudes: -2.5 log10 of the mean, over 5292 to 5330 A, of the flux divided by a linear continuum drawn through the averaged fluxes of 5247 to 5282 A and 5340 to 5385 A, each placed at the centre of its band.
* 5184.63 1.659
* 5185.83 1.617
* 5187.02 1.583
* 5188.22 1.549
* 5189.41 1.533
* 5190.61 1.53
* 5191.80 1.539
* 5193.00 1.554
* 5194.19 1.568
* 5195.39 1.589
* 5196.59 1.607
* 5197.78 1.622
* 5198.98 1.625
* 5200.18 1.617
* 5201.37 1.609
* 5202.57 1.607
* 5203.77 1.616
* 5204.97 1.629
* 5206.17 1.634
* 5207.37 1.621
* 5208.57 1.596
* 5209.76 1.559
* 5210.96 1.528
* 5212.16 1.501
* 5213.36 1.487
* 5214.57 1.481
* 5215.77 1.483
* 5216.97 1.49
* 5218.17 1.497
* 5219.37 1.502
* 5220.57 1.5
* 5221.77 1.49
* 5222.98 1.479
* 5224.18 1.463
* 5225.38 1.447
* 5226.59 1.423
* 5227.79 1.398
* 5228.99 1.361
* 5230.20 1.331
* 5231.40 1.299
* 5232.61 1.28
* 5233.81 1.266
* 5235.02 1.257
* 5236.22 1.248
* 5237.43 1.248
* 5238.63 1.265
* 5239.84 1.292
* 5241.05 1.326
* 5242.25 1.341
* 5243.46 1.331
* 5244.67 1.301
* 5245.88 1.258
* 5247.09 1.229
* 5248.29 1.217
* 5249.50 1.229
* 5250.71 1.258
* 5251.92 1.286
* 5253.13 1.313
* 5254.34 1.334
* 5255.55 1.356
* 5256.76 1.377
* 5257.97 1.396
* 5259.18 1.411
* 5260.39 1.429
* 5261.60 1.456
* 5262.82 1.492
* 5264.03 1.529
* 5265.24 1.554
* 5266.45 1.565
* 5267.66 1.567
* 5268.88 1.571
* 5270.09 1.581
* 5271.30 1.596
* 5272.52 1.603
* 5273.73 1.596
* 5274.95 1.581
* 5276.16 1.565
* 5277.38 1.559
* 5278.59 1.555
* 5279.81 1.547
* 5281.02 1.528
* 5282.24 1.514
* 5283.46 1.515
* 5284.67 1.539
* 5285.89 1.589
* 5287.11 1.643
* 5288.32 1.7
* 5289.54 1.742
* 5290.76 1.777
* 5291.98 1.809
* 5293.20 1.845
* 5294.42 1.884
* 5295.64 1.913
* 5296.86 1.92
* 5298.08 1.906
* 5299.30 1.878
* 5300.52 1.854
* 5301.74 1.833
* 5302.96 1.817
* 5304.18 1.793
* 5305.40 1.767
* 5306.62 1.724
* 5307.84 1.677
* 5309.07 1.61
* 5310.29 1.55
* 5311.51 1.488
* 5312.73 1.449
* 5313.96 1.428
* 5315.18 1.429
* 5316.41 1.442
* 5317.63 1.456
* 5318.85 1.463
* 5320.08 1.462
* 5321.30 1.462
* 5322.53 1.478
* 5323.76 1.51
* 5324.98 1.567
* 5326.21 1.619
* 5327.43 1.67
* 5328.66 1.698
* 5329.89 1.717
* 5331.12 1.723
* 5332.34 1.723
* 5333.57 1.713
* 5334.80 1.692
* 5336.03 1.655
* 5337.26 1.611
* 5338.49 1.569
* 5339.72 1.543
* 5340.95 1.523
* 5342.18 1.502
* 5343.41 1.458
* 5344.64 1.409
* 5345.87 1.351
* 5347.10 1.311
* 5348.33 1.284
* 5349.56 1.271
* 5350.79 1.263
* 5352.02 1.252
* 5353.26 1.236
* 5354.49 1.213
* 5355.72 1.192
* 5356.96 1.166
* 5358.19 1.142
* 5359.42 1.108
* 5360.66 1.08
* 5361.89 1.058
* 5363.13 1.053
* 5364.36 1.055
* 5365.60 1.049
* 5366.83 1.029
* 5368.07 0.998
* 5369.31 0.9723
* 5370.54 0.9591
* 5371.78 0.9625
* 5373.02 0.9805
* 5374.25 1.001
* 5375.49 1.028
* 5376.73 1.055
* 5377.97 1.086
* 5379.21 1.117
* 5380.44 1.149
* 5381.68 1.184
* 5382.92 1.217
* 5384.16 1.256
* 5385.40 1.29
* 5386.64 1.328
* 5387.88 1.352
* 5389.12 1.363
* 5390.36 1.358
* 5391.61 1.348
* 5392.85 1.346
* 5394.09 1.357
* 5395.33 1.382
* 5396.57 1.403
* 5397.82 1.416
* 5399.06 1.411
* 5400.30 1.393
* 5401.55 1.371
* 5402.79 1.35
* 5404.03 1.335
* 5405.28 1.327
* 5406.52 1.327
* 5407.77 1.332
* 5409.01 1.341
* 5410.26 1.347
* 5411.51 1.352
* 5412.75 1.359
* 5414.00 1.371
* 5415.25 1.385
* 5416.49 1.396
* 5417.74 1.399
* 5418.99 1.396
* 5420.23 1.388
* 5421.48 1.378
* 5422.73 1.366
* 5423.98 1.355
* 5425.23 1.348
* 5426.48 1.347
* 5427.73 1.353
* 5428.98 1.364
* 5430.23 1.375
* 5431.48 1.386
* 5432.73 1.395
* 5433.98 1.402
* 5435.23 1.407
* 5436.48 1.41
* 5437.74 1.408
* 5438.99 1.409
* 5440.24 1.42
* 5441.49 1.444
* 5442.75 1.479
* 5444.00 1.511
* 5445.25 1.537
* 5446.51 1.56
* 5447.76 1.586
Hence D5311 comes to -0.243 mag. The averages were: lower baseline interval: 1.46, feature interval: 1.66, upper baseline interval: 1.17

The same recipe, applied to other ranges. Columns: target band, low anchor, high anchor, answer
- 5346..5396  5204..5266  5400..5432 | 0.17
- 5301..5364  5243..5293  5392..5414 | -0.03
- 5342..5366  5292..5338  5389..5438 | 0.26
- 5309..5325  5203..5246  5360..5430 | -0.11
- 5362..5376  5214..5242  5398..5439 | 0.34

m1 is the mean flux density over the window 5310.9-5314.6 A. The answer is 1.46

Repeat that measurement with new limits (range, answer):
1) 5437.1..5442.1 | 1.42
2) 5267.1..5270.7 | 1.57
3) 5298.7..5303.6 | 1.85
